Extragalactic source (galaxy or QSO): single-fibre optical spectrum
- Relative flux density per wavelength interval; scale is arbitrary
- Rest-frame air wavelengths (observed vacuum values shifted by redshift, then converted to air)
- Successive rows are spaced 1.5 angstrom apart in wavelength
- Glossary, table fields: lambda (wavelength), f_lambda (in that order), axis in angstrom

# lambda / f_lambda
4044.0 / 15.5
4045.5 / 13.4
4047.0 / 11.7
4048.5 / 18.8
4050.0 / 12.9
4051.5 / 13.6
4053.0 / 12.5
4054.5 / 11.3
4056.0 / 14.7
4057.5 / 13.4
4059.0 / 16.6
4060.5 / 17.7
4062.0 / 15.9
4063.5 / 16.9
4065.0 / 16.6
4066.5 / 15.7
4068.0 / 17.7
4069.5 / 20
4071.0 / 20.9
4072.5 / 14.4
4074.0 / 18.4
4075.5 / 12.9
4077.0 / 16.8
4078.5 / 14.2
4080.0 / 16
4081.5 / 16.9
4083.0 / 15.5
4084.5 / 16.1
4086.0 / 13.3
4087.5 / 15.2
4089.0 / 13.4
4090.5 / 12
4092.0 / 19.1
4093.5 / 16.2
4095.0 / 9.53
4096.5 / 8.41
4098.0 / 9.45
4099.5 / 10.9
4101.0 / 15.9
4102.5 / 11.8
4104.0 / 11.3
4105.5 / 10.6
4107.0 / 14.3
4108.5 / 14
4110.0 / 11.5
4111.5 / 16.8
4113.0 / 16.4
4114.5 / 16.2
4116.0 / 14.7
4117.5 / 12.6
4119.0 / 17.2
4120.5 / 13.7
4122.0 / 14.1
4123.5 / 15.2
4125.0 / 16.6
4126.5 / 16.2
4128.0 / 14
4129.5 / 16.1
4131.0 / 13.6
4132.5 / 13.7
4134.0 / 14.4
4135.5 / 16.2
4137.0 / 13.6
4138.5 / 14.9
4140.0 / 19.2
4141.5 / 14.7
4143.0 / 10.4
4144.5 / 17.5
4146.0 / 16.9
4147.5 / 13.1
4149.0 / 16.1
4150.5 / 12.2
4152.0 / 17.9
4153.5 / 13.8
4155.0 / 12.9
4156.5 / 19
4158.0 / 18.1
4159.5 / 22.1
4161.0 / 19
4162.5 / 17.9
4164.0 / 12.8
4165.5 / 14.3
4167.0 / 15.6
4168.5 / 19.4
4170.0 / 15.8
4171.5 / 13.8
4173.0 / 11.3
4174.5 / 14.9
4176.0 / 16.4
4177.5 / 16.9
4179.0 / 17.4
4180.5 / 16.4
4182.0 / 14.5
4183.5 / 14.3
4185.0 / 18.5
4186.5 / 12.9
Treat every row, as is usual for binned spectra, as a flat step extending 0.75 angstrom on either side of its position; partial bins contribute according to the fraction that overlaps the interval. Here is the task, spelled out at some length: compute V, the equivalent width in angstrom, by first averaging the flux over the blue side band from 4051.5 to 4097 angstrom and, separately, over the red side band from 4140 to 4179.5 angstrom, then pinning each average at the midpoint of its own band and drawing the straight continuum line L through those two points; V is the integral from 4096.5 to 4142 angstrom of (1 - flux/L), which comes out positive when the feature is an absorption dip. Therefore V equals 3.9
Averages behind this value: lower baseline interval 15.3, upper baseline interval 15.8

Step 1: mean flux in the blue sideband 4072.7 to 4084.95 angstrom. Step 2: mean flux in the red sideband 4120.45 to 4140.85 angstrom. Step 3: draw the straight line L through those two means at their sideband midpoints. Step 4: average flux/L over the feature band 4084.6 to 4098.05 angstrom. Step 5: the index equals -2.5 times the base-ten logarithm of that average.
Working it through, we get 0.18 mag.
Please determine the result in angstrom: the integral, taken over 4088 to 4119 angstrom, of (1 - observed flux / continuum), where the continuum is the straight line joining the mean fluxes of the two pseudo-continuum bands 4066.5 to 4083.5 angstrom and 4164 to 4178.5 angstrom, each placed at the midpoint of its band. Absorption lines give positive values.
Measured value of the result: 5.5 angstrom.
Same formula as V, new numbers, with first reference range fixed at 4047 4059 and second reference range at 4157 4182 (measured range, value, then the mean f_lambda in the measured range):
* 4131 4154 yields 1.2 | 14.9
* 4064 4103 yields -1.1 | 14.9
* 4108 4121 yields 0.3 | 14.8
